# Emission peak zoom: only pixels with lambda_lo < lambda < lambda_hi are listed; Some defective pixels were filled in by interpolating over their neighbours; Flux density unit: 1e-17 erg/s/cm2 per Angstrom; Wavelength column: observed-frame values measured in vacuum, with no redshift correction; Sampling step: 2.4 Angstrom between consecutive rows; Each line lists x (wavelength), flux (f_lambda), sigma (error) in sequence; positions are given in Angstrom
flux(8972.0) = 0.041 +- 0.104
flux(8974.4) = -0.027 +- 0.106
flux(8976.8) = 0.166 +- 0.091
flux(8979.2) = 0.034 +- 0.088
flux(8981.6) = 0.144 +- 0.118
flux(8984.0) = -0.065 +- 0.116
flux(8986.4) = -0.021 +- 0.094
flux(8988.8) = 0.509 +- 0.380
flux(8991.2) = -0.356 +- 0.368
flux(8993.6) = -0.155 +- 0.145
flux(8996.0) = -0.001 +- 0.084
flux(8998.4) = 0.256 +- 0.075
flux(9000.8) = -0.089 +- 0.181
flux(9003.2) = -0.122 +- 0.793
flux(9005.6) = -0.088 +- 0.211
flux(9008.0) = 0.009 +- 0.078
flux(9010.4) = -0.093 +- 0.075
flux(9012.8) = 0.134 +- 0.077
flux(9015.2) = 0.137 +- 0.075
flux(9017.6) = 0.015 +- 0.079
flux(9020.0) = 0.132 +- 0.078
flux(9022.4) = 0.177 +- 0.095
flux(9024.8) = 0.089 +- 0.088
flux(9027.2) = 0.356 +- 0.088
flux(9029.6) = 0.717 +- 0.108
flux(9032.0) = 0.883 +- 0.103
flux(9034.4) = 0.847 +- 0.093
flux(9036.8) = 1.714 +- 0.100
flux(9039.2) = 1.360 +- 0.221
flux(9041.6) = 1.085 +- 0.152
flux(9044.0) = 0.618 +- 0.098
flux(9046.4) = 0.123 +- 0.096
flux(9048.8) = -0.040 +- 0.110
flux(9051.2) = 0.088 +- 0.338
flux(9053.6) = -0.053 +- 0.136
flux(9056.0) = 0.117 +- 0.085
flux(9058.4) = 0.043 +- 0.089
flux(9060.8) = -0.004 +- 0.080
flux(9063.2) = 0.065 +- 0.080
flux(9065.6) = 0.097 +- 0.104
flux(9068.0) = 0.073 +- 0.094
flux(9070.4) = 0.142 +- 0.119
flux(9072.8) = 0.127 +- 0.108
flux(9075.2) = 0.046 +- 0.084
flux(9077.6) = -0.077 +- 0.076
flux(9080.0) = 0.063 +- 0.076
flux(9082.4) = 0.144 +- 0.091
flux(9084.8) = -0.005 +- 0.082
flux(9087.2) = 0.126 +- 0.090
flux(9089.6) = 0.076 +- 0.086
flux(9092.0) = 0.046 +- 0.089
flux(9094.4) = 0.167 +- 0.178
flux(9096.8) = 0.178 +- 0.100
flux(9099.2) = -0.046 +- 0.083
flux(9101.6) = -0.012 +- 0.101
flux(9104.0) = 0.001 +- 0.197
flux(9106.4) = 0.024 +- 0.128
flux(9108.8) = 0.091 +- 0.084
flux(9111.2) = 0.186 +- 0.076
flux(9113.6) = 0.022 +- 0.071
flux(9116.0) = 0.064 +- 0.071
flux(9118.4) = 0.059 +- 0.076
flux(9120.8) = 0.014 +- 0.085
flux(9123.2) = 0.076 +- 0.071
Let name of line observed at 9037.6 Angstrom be [O II]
